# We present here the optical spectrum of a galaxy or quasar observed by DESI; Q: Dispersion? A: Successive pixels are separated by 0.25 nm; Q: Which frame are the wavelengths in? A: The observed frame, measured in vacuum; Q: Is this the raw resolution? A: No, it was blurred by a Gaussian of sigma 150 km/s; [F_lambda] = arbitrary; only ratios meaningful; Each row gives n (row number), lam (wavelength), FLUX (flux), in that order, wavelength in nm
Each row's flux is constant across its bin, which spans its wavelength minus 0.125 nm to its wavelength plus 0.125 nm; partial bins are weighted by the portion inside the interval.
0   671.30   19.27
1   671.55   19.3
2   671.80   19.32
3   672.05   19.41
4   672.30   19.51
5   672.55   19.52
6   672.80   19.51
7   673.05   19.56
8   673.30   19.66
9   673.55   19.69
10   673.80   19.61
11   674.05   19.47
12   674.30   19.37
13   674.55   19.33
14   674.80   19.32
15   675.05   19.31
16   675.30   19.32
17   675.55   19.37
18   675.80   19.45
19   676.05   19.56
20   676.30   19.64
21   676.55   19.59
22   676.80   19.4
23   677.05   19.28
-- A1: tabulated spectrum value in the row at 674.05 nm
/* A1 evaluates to 19.47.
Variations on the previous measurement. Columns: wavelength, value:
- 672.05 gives 19.41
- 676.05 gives 19.56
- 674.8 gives 19.32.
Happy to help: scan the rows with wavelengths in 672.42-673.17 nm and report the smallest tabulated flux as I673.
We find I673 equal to 19.51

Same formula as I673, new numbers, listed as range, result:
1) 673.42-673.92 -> 19.61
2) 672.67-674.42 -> 19.37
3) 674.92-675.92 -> 19.31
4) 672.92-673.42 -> 19.56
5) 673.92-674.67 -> 19.33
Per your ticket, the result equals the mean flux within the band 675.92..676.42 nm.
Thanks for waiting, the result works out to 19.6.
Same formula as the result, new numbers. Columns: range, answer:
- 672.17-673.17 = 19.5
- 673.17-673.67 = 19.7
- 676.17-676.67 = 19.6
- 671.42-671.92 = 19.3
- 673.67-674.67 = 19.4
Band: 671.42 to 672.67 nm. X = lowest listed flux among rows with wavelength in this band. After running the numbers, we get 19.3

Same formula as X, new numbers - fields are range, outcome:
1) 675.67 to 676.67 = 19.45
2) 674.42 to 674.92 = 19.32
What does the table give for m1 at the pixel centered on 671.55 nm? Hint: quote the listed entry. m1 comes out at 19.3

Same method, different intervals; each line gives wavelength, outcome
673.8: 19.61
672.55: 19.52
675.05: 19.31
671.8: 19.32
